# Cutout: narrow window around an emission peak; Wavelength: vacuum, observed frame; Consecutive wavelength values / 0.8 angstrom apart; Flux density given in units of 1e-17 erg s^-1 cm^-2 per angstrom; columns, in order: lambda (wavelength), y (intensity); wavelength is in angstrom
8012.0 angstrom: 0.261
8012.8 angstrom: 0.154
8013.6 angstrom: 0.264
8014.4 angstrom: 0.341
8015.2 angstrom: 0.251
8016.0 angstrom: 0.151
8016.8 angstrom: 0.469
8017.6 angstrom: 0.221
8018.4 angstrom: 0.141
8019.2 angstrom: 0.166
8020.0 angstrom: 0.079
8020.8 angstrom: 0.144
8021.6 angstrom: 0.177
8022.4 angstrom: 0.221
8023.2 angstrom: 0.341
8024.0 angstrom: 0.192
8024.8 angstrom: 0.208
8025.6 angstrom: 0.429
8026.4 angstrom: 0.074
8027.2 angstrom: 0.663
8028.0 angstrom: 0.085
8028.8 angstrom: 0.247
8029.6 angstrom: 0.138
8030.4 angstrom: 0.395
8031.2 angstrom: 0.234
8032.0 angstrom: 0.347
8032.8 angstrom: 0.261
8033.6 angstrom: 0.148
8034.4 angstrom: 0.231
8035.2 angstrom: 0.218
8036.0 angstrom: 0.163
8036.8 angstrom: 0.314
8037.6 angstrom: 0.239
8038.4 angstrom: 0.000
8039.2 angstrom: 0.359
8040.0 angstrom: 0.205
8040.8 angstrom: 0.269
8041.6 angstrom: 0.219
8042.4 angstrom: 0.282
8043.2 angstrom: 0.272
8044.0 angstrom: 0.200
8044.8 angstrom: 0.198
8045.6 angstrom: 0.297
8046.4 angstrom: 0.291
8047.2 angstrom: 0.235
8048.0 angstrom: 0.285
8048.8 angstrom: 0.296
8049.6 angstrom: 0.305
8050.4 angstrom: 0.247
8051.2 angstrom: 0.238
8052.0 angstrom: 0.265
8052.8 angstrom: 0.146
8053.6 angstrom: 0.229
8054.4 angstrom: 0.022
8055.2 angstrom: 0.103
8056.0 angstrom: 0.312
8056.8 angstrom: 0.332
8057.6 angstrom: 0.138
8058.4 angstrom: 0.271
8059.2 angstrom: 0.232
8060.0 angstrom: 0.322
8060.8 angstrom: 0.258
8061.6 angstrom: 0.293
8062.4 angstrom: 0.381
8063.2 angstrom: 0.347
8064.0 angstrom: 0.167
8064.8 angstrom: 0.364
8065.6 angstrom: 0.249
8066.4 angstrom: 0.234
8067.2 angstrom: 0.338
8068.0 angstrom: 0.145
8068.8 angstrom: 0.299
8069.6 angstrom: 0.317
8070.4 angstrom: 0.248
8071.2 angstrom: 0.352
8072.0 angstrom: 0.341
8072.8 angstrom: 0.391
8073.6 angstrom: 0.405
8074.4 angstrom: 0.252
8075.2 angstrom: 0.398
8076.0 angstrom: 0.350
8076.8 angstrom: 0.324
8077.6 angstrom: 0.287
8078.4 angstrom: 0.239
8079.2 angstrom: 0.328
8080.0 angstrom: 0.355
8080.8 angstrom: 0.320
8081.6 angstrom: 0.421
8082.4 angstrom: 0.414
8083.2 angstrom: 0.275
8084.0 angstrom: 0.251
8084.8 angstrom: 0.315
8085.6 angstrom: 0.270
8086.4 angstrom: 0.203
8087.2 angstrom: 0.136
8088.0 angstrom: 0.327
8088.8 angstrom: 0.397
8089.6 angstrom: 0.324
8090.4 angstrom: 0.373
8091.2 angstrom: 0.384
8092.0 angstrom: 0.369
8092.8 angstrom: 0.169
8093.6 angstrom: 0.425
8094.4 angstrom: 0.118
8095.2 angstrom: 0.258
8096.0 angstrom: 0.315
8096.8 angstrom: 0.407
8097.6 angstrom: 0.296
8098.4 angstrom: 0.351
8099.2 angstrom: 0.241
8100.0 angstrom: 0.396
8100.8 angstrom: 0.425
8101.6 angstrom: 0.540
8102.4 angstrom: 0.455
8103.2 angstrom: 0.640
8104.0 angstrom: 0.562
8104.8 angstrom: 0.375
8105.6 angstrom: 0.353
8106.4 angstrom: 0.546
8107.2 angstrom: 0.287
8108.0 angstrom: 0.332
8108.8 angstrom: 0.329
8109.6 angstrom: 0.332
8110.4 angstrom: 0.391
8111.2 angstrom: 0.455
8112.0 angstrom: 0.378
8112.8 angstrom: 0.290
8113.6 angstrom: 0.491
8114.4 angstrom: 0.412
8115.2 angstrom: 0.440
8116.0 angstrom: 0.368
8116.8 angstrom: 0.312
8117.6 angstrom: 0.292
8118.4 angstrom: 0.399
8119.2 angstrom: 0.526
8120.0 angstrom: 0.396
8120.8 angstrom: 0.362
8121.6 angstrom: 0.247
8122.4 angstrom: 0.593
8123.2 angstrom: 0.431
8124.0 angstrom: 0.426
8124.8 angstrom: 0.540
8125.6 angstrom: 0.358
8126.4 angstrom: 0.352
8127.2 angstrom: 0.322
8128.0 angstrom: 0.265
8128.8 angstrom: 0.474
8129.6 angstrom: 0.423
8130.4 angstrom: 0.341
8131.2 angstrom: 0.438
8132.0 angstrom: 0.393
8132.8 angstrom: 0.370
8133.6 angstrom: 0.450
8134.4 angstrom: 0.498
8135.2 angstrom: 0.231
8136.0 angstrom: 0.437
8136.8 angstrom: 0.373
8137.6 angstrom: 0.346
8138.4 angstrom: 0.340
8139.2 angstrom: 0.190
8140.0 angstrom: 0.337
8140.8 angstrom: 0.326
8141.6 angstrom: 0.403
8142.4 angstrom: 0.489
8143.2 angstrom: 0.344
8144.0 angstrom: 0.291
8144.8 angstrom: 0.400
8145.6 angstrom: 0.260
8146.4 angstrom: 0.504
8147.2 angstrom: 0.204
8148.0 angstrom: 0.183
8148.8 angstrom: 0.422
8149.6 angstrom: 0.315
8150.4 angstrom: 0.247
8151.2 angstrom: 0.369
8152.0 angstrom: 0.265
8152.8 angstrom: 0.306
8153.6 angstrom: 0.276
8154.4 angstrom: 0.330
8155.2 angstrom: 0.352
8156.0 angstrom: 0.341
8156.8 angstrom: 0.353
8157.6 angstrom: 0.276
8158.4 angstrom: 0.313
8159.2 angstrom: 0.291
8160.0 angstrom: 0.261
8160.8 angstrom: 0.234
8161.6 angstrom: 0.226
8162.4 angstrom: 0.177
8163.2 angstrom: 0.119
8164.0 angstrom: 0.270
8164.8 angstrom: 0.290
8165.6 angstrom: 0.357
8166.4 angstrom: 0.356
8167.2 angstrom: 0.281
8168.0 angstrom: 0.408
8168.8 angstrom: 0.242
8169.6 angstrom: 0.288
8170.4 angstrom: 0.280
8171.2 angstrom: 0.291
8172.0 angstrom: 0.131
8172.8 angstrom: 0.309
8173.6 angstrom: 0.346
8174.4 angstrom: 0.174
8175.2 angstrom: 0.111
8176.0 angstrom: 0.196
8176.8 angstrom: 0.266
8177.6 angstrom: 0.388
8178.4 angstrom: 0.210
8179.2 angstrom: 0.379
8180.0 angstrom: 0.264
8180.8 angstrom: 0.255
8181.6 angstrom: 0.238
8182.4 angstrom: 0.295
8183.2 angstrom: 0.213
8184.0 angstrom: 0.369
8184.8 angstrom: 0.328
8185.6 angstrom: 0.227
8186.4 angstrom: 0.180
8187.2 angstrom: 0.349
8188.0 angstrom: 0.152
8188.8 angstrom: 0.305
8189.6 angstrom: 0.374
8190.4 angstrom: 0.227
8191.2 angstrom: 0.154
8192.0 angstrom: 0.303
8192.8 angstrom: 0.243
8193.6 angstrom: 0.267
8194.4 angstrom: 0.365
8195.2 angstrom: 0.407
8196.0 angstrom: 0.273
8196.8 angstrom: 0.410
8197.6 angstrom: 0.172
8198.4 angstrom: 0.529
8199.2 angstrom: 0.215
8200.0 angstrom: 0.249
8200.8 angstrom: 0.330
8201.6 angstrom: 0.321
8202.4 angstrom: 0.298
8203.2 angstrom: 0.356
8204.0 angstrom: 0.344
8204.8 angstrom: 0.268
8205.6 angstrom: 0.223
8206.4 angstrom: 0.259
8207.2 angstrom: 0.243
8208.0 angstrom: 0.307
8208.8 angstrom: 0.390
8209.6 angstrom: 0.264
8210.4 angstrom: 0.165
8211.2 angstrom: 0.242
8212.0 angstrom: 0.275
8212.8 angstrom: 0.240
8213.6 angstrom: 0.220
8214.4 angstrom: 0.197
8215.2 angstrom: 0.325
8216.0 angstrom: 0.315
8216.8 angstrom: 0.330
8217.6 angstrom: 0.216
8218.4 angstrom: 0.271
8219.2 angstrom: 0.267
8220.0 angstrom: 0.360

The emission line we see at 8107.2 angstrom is Mg II 2798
